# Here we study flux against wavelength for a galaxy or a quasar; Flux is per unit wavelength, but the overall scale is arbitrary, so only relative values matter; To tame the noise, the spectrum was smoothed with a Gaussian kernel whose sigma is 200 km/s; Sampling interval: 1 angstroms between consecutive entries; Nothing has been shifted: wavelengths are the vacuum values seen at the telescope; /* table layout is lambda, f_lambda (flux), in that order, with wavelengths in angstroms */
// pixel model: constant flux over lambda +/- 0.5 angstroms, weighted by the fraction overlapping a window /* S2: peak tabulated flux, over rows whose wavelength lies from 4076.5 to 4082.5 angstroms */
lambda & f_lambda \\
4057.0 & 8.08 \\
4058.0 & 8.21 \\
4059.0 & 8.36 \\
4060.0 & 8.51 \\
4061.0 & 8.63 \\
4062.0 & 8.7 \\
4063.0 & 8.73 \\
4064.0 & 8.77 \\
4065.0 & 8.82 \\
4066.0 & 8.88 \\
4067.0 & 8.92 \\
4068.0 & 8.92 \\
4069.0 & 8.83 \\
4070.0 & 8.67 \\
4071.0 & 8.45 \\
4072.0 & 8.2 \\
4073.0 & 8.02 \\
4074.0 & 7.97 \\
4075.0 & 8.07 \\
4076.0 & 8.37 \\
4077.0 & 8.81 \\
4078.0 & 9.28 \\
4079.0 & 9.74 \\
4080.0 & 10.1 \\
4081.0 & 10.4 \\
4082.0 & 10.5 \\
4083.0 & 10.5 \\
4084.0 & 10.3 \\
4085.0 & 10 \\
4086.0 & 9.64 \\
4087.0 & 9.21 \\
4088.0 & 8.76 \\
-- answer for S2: 10.5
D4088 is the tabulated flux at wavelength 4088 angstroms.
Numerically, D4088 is 8.76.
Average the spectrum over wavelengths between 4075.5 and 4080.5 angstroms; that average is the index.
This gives 9.26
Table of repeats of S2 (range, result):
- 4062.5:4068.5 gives 8.92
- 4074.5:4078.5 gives 9.28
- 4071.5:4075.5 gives 8.2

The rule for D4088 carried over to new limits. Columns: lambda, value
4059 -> 8.36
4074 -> 7.97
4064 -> 8.77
